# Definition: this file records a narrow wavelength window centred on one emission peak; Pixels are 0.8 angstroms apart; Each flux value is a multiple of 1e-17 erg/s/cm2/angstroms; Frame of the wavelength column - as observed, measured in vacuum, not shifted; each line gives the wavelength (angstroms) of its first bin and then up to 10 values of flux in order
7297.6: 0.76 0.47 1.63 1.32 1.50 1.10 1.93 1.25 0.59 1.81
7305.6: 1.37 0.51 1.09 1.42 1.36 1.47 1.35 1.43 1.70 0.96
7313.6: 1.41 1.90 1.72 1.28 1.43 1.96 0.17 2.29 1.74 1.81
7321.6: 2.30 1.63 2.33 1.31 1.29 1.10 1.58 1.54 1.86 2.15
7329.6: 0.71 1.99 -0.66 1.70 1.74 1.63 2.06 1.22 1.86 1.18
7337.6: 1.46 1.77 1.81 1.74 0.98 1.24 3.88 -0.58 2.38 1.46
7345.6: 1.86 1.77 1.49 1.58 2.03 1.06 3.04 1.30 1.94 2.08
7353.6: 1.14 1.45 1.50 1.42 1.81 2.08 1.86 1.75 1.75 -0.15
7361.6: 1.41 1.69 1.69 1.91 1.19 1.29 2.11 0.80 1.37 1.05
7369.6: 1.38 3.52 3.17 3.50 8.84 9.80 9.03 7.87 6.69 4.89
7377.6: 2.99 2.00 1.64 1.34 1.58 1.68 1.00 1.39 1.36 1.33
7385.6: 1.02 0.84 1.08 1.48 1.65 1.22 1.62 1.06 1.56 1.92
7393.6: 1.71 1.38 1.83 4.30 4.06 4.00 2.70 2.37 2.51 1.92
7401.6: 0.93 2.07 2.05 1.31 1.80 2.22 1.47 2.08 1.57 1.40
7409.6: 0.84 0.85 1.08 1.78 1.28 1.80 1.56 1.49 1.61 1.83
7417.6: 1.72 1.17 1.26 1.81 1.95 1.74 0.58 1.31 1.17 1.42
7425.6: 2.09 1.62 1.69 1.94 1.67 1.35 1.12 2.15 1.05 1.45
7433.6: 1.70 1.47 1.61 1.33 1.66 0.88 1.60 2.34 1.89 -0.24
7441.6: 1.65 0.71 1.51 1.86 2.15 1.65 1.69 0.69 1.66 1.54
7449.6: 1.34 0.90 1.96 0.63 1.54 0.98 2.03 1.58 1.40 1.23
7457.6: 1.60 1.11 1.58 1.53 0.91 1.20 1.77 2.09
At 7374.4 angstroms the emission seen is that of H-alpha 6563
